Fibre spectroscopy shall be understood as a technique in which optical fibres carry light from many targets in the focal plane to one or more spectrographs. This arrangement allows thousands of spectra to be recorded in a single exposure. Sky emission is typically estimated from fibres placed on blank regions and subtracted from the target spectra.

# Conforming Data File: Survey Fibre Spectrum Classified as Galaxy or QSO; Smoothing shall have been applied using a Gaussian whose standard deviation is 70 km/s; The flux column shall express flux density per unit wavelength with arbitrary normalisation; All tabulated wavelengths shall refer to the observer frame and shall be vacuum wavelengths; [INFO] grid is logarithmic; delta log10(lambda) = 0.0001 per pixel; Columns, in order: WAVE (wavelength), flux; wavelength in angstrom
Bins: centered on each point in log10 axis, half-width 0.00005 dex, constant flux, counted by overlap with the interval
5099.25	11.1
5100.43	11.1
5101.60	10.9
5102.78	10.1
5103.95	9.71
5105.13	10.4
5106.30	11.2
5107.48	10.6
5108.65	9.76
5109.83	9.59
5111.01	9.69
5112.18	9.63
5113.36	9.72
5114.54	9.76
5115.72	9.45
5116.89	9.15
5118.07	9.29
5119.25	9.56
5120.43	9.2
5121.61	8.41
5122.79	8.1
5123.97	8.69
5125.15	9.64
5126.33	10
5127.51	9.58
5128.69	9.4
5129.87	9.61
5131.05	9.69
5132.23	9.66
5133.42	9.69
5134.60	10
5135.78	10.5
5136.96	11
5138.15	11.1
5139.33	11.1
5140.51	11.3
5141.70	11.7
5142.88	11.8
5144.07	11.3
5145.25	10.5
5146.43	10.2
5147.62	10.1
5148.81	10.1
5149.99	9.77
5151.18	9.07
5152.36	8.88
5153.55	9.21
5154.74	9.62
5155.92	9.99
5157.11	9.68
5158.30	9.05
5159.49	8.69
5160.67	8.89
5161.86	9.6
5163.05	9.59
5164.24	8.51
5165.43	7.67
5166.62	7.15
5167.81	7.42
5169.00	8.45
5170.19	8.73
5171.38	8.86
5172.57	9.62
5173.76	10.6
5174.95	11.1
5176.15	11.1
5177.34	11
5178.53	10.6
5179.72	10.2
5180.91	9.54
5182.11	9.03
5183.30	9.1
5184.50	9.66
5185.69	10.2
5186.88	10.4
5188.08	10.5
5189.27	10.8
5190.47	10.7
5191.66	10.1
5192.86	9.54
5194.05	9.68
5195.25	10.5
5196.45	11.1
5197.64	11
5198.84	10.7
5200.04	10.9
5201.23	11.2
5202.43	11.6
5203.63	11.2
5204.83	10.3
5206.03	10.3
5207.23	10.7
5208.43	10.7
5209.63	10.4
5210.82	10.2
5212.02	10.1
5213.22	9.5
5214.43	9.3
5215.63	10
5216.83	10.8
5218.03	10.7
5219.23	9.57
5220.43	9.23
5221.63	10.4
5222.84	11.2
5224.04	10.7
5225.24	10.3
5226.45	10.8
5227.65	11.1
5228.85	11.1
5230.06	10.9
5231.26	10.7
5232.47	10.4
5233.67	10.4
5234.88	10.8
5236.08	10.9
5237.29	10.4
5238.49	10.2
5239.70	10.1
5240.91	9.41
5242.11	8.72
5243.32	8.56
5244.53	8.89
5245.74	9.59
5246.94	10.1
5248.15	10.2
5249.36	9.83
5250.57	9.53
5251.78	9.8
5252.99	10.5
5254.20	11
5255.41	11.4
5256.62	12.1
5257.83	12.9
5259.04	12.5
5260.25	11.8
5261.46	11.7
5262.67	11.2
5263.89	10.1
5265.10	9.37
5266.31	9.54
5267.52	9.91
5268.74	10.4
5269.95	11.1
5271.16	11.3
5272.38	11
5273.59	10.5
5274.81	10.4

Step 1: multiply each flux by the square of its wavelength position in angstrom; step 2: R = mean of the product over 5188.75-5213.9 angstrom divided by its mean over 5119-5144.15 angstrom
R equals 1.08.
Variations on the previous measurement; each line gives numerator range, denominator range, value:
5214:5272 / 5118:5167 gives 1.12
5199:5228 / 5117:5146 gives 1.08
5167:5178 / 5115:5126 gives 1.08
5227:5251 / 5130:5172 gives 1.08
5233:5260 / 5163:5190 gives 1.11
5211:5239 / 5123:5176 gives 1.11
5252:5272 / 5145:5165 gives 1.21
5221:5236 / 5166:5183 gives 1.15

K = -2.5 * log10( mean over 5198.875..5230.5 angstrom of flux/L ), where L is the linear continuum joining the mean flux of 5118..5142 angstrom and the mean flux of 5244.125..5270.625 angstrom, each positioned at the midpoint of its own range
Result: -0.01 mag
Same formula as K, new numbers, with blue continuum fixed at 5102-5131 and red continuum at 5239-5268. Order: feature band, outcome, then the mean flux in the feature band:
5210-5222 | 0.018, 9.99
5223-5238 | -0.050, 10.7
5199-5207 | -0.083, 10.9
